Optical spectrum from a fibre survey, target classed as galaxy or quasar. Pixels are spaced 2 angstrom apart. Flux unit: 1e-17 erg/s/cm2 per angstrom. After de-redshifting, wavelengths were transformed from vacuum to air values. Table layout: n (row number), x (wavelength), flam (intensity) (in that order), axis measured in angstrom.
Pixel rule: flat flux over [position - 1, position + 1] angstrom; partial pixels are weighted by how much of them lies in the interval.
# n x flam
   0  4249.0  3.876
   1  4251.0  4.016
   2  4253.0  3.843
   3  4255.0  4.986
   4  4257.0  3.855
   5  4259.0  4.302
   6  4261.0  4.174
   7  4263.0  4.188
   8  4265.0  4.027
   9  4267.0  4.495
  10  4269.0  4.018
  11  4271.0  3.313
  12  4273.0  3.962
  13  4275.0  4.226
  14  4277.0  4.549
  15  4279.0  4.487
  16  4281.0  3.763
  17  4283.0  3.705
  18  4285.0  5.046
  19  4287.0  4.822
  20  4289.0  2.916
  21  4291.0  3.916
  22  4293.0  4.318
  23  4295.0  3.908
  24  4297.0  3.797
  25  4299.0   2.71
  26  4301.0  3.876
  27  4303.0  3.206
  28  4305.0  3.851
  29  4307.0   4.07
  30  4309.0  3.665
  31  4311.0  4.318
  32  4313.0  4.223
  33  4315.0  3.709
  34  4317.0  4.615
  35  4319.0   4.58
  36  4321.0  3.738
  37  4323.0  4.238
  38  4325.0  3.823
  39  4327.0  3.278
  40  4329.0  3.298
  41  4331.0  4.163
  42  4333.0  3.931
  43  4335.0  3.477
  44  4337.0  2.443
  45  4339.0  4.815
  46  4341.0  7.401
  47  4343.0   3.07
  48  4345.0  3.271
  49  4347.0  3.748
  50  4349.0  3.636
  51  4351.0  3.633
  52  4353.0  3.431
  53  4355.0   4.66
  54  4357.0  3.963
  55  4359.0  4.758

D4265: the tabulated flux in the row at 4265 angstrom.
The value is 4.027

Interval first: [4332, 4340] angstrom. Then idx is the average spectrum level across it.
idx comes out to 3.67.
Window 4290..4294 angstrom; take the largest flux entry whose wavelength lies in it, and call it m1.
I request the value 4.318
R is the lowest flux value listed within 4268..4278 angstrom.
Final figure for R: 3.313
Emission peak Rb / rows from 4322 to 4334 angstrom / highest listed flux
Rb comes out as 4.238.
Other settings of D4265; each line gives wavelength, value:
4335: 3.477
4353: 3.431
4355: 4.66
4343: 3.07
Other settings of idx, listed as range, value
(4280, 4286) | 4.17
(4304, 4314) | 4.03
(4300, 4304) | 3.54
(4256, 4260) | 4.08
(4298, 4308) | 3.54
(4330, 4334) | 4.05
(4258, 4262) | 4.24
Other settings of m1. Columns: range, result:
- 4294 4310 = 4.07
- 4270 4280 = 4.549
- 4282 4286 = 5.046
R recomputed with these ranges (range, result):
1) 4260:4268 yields 4.027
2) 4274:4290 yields 2.916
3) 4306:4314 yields 3.665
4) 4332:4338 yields 2.443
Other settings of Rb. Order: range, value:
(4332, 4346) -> 7.401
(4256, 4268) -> 4.495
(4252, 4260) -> 4.986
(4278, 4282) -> 4.487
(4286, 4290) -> 4.822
